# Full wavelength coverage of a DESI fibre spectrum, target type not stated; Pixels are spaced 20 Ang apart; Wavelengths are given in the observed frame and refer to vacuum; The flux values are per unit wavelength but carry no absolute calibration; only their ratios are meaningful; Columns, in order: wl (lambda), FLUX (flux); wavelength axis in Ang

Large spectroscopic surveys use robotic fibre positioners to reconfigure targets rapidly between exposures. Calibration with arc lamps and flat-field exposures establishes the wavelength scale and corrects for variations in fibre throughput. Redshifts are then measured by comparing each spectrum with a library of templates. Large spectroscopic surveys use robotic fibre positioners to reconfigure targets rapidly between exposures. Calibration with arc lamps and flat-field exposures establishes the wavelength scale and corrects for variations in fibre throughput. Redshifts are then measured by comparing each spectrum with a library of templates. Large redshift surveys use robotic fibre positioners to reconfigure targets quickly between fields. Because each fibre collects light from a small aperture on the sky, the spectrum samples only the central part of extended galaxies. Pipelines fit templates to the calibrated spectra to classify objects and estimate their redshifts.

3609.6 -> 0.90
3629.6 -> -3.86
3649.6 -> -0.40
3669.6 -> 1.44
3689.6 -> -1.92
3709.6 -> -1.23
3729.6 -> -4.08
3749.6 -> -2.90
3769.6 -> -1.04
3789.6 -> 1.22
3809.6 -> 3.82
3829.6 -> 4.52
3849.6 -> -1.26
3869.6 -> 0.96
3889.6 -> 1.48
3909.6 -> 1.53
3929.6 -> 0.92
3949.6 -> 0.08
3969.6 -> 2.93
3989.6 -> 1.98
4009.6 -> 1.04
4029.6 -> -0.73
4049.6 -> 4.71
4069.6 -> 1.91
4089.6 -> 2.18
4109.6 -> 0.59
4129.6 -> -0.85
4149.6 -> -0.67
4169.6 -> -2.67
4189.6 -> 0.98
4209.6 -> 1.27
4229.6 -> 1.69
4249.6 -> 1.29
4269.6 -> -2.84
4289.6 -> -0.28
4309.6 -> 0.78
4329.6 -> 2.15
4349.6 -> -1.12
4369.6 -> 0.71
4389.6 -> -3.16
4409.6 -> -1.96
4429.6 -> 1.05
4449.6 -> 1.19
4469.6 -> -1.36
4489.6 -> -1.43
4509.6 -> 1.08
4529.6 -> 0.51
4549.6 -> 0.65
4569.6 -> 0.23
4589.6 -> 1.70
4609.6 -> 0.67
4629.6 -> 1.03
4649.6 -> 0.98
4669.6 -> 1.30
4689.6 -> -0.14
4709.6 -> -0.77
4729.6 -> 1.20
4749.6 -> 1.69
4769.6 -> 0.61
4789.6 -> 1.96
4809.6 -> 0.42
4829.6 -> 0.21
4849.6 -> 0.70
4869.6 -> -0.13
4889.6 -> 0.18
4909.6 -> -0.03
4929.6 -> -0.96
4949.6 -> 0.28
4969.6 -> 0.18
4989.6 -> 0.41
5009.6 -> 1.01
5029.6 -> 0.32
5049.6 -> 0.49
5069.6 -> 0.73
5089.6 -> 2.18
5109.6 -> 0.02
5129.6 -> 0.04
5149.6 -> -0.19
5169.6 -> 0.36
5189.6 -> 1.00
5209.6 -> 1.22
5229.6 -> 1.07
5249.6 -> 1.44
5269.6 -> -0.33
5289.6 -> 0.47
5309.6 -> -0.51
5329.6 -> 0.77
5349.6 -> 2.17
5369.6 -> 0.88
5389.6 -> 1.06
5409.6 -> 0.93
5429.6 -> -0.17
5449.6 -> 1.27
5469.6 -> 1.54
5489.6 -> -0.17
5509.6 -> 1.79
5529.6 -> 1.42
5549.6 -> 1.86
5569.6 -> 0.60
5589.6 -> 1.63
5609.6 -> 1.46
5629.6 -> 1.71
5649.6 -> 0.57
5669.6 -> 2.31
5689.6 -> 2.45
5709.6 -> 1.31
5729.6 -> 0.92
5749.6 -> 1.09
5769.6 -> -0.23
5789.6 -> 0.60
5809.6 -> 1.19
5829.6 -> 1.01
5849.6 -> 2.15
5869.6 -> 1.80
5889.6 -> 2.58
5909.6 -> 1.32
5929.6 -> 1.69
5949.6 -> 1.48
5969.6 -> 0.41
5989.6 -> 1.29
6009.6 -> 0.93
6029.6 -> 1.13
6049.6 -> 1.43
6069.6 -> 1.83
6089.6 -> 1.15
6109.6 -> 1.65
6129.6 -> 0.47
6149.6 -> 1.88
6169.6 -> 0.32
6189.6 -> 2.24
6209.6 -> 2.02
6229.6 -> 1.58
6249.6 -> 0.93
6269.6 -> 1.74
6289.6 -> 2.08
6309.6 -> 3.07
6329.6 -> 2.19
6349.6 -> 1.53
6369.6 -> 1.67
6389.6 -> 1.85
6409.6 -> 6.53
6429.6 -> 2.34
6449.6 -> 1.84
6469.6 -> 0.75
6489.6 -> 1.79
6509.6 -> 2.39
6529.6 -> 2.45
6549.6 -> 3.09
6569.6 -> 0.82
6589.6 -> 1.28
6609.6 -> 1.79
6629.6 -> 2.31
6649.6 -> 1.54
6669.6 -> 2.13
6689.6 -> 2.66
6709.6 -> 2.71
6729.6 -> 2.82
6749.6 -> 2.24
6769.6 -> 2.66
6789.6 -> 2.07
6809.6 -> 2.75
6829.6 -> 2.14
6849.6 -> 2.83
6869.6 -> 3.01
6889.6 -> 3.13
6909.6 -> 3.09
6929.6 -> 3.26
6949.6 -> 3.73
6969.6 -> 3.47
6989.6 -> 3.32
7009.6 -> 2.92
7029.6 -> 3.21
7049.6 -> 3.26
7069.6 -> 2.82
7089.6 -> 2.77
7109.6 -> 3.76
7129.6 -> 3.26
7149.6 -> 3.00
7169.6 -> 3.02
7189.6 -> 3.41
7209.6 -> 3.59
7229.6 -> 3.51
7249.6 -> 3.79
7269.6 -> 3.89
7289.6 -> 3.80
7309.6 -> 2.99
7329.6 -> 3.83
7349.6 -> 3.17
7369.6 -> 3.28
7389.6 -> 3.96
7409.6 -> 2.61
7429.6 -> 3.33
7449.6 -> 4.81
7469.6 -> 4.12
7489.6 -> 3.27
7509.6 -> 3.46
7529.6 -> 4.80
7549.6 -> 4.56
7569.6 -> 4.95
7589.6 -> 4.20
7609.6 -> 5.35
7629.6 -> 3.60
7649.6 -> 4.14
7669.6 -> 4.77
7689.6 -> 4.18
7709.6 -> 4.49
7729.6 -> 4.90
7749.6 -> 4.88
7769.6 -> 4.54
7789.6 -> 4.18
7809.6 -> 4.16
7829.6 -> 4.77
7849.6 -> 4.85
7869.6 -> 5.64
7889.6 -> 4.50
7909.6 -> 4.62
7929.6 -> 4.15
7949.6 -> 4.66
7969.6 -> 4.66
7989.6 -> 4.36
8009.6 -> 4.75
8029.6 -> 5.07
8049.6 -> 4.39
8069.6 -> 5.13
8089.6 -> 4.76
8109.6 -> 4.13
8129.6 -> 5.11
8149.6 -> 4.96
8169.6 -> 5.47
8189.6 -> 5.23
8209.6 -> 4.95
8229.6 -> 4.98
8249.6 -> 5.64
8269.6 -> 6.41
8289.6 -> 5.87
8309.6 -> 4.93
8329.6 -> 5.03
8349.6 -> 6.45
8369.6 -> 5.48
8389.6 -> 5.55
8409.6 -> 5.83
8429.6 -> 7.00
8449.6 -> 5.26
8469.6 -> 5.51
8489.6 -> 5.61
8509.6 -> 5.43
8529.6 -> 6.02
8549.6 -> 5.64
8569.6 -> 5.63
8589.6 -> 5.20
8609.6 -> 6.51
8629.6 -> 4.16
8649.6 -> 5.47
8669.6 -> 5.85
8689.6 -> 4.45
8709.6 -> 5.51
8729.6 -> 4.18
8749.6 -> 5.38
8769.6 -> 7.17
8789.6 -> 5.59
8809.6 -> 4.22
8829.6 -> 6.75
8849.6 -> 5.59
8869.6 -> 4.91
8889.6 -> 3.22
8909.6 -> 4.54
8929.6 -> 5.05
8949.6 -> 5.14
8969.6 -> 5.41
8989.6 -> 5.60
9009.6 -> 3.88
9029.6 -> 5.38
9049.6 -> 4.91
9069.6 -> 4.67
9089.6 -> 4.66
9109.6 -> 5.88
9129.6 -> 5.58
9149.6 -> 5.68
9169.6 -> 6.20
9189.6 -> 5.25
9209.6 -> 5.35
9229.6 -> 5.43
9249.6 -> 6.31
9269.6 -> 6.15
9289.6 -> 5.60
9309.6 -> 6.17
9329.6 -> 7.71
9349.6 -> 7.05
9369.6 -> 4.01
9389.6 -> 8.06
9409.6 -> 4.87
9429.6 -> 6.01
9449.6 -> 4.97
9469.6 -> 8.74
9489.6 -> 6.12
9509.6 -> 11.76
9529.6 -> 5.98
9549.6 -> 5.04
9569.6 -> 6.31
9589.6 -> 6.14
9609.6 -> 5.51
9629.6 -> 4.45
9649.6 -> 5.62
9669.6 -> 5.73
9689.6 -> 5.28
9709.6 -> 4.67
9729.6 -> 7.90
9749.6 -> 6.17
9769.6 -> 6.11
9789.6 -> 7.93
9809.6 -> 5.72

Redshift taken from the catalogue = 0.72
